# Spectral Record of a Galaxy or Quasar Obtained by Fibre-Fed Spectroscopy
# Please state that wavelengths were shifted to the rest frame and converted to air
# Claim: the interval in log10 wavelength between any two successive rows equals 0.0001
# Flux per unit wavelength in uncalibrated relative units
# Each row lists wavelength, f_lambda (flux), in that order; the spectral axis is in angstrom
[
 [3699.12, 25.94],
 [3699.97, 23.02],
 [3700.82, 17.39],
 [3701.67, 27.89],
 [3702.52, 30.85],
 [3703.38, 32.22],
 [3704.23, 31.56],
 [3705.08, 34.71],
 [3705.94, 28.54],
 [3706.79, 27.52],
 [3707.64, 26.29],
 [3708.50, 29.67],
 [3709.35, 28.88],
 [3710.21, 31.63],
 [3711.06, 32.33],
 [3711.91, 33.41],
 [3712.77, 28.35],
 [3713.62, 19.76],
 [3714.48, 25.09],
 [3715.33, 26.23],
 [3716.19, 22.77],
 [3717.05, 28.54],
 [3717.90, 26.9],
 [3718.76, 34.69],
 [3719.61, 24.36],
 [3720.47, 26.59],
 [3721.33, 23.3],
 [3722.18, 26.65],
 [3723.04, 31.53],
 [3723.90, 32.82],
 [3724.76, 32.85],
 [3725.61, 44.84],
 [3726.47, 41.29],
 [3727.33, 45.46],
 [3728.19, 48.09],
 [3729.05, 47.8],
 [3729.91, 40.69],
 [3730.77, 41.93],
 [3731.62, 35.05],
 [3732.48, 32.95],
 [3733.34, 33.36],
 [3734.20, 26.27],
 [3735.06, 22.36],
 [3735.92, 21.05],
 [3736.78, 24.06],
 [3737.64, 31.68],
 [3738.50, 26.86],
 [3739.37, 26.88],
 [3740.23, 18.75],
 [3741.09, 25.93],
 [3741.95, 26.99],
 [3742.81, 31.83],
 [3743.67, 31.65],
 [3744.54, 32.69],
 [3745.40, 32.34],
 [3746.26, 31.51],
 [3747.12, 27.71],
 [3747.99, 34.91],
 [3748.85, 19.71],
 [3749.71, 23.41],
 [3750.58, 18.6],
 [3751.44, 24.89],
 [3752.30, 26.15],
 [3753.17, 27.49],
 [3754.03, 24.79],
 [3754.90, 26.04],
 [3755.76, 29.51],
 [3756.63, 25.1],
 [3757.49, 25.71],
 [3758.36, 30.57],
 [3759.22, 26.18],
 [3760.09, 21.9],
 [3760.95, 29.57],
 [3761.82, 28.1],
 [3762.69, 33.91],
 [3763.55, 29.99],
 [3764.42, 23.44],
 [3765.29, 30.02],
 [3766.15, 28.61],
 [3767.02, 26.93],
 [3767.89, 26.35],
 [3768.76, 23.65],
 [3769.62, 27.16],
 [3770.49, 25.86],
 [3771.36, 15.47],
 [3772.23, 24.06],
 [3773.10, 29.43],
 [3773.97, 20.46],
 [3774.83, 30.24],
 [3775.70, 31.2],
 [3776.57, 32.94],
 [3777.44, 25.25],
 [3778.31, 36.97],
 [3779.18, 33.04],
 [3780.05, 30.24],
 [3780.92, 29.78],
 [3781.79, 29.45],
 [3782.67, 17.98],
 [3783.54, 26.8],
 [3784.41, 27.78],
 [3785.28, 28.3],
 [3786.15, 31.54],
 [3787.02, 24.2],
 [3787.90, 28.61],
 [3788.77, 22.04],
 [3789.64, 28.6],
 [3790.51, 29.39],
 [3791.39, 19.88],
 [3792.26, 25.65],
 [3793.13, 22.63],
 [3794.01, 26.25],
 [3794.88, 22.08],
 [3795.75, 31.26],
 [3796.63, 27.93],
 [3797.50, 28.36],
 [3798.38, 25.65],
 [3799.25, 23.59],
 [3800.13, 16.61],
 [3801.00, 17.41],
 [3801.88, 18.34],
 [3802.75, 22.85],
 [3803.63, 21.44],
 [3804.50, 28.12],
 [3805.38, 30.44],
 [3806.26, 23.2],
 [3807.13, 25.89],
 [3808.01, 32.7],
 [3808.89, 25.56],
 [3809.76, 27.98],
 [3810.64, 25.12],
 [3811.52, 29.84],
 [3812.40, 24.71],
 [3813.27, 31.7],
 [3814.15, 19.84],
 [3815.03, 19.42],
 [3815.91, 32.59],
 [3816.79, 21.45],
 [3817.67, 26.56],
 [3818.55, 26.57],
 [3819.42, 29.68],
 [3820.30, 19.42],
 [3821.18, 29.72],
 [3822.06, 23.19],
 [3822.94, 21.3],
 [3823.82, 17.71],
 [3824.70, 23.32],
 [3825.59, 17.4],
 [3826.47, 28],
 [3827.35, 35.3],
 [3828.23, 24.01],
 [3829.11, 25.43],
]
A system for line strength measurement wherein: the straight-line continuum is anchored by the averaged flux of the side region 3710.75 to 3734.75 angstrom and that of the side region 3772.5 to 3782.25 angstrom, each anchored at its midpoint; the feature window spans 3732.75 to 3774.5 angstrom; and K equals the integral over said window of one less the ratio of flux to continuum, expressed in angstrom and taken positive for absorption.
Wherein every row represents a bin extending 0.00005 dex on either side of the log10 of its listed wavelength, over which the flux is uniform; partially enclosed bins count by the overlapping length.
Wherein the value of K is 5.8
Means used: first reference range 32.6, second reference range 29.8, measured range 26.7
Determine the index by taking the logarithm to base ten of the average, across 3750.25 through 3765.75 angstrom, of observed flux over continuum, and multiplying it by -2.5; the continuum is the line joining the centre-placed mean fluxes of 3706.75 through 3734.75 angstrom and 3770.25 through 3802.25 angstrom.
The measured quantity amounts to 0.07 mag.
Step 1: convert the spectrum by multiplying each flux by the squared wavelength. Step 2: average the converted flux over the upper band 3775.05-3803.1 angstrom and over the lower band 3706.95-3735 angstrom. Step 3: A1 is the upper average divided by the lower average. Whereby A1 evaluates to 0.85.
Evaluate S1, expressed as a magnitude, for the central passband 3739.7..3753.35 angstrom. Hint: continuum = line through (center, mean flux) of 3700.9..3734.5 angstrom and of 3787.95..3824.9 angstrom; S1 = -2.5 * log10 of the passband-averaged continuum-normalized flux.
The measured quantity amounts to 0.09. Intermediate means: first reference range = 31.8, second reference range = 25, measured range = 27.2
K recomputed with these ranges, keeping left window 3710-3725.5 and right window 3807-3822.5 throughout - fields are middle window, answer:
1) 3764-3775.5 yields 0.7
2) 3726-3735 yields -3.3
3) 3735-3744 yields 0.6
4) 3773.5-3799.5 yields -0.4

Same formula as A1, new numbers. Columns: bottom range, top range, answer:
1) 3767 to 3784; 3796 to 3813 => 0.94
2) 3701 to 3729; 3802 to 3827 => 0.86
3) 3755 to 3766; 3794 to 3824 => 0.92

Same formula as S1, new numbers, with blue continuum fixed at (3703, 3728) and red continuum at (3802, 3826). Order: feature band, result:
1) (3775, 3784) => -0.09 mag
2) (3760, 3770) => 0.00 mag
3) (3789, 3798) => 0.00 mag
